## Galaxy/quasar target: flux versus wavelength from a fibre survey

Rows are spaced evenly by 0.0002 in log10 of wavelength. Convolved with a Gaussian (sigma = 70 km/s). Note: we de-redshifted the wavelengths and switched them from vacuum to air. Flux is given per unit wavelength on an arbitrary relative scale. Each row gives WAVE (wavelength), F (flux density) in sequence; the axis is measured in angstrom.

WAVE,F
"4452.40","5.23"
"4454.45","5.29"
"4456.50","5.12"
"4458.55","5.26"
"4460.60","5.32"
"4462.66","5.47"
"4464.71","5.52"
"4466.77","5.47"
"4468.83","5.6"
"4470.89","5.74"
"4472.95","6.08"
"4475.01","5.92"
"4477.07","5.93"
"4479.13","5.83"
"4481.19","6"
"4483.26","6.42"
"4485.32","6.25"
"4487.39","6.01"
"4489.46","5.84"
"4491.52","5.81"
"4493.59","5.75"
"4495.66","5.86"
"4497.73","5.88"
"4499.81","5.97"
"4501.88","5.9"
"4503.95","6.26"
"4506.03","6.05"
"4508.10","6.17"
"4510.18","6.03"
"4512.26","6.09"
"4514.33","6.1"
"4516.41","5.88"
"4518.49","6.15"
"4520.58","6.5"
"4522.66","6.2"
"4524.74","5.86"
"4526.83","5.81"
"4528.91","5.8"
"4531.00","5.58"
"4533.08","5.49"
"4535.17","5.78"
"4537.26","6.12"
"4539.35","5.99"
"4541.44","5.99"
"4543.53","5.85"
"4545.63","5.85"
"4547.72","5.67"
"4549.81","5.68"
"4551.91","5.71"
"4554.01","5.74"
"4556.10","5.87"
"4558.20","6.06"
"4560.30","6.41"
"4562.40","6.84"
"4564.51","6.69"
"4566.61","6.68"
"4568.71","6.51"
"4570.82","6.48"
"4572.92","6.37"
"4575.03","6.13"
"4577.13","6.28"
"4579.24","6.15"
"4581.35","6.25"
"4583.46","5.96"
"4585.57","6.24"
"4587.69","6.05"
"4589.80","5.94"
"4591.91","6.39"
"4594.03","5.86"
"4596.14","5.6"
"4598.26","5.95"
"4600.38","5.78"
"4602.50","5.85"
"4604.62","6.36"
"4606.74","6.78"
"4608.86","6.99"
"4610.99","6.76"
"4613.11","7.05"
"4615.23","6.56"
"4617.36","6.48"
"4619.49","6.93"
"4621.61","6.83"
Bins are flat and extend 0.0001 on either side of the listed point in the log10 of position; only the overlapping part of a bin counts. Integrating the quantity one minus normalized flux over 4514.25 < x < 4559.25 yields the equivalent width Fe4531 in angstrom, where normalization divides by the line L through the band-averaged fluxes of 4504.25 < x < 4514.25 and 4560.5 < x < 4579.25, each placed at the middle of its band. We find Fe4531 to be 2.7 angstrom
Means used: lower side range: 6.1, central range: 5.89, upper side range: 6.47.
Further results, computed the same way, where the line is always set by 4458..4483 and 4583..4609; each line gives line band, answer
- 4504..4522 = -0.9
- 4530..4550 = 0.4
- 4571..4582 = -0.4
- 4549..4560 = 0.2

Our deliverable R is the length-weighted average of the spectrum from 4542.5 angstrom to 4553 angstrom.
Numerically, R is 5.75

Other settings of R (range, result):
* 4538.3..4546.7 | 5.92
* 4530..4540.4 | 5.8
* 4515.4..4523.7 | 6.18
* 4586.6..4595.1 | 6.06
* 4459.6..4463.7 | 5.4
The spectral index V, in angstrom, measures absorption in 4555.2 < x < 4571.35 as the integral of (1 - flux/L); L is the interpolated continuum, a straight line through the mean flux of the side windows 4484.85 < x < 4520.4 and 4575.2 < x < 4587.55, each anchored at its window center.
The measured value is -0.8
